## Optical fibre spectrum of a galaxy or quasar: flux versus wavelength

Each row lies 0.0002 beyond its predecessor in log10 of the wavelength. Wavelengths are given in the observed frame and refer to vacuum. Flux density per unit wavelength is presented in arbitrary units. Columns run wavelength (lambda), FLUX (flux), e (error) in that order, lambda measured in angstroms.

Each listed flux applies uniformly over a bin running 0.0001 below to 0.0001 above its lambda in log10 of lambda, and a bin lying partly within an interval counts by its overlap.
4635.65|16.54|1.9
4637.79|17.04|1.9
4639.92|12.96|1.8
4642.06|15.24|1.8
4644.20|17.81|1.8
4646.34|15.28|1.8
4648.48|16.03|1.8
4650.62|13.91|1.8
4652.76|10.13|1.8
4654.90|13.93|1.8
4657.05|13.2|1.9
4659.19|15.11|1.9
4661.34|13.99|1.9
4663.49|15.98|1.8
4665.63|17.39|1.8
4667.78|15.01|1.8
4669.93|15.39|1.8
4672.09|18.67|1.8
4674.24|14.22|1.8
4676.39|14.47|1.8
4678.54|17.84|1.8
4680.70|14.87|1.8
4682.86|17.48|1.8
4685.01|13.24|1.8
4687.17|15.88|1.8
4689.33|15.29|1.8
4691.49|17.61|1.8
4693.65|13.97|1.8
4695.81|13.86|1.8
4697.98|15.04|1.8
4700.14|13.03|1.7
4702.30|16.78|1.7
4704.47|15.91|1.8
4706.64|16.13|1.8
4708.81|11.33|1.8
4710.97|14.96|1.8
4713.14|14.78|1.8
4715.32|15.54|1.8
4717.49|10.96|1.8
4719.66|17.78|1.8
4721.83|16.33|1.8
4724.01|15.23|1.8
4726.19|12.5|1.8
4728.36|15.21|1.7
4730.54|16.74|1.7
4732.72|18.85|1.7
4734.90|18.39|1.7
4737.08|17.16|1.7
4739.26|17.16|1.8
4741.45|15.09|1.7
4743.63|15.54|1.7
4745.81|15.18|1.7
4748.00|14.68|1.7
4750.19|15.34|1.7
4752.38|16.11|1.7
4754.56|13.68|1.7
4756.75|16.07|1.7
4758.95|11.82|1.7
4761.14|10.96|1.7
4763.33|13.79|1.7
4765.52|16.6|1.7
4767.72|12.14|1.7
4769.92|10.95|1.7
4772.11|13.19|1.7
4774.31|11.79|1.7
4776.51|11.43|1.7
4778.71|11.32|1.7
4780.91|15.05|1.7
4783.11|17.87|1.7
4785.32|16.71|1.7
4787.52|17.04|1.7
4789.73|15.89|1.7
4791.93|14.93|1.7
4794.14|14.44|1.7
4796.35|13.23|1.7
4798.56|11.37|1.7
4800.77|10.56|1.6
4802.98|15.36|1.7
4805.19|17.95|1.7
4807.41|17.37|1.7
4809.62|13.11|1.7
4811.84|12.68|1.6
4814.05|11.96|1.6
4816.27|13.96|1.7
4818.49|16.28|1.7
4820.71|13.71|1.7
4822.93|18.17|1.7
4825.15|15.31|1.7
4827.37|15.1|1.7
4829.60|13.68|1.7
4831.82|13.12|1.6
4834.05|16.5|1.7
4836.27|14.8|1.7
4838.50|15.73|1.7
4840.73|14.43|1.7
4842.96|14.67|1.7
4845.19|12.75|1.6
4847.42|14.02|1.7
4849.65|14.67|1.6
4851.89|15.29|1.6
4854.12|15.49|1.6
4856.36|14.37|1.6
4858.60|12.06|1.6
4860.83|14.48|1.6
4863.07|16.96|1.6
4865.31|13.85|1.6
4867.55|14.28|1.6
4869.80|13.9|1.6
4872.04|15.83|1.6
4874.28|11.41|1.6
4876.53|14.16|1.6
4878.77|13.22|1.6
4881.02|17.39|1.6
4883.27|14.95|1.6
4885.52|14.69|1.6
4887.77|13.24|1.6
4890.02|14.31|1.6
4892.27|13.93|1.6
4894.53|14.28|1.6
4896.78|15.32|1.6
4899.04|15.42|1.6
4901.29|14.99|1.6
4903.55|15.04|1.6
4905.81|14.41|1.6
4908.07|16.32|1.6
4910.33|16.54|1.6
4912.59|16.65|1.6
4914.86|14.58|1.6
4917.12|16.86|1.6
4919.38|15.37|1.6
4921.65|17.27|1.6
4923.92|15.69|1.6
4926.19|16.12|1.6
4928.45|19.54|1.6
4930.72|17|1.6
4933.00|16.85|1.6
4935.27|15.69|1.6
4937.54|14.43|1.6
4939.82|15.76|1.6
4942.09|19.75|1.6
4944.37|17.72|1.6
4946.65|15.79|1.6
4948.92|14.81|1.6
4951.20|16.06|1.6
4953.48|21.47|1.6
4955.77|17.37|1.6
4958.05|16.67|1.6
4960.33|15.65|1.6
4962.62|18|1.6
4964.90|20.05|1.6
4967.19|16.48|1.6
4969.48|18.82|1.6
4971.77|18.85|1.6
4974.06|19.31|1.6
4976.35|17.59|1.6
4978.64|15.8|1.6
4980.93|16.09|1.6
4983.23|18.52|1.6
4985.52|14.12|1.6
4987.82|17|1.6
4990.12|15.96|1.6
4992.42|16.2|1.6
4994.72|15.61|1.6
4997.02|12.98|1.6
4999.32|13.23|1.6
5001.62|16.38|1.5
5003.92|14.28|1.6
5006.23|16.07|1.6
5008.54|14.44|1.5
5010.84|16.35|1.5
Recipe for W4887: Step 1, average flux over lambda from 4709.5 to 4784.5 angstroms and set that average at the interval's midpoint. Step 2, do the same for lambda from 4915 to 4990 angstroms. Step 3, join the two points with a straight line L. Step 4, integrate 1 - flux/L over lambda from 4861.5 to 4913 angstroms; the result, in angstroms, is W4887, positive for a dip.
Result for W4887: 4.7 angstroms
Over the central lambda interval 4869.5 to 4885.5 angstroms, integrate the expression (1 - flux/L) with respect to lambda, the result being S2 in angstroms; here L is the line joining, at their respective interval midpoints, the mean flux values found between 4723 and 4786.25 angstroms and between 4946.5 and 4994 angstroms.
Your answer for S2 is 1.7 angstroms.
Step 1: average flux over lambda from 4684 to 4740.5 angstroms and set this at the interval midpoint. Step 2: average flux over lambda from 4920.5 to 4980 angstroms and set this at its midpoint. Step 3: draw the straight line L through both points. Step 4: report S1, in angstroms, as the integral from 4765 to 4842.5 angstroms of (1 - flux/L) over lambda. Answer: 8.3 angstroms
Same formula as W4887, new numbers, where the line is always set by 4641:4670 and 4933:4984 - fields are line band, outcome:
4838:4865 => 3.1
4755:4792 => 4.4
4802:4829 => 1.8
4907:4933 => 0.7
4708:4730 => 1.2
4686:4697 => -0.1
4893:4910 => 1.7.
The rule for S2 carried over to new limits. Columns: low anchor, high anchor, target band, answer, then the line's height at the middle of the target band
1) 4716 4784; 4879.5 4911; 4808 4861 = 1.46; 14.9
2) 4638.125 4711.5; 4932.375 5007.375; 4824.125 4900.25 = 7.36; 16.1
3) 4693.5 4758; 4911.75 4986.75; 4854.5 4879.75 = 3.52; 16.4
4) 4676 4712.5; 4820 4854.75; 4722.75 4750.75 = -1.62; 15.1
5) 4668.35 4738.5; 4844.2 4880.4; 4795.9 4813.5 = 0.91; 14.7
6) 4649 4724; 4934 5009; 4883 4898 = 1.65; 16.1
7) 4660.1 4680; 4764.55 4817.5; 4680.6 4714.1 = 0.94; 15.4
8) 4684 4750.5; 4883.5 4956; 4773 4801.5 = 2.86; 15.6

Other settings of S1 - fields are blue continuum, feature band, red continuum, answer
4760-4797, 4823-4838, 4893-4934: -0.29 angstroms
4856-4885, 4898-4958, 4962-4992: -1.65 angstroms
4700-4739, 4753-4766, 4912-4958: 1.63 angstroms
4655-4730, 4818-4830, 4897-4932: 0.21 angstroms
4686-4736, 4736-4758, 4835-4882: -0.69 angstroms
